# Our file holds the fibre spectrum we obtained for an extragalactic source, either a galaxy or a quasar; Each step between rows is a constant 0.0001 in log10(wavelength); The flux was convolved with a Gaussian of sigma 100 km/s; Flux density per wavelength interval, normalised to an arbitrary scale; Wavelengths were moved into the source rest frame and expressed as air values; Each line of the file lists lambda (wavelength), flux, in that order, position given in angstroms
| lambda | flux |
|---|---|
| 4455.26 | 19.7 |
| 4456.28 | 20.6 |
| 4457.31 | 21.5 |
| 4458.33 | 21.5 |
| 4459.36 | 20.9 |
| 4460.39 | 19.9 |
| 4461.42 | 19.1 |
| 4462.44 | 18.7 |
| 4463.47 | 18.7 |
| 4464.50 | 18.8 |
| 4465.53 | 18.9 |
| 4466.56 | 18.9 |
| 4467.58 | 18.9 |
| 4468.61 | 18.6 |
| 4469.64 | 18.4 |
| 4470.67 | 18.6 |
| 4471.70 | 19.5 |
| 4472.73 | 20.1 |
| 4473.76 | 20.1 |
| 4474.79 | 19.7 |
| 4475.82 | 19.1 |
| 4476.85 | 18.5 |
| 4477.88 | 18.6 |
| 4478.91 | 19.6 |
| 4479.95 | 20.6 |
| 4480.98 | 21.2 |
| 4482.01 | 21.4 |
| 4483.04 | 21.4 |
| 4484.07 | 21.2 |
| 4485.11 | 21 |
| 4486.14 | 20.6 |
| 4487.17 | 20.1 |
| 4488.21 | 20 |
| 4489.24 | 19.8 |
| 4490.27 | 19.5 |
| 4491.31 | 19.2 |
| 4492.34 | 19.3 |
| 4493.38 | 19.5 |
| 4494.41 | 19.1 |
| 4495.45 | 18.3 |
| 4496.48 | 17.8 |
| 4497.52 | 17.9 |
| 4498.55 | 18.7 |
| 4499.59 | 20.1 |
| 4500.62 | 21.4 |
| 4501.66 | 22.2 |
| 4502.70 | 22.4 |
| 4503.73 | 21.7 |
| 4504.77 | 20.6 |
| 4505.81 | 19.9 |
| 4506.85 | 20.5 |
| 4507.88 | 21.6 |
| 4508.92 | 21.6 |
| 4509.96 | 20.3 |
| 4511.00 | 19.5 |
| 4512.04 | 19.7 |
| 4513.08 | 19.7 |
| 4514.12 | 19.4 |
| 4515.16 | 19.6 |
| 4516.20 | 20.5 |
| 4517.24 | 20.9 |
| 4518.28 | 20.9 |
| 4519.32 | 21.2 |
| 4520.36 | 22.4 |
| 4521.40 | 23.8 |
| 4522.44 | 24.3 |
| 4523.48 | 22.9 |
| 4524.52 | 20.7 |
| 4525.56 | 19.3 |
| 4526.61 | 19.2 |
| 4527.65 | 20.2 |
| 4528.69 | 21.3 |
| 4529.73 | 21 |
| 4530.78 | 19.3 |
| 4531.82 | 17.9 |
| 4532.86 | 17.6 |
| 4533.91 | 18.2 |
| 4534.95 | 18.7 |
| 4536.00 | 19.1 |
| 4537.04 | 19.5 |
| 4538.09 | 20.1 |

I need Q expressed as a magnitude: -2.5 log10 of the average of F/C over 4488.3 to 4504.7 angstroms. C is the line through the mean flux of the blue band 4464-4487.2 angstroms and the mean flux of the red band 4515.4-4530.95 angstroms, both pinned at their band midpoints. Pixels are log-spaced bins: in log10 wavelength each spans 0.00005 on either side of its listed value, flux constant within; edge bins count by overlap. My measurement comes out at 0.030 mag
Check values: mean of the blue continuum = 19.7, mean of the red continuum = 21.2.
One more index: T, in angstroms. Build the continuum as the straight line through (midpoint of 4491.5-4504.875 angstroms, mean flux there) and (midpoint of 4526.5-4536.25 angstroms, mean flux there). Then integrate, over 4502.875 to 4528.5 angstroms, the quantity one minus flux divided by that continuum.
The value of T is -1.7 angstroms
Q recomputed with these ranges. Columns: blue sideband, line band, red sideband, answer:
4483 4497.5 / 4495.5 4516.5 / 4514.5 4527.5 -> 0.01 mag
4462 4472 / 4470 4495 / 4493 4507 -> -0.03 mag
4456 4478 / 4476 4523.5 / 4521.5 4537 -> -0.03 mag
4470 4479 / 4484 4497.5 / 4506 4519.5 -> 0.01 mag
